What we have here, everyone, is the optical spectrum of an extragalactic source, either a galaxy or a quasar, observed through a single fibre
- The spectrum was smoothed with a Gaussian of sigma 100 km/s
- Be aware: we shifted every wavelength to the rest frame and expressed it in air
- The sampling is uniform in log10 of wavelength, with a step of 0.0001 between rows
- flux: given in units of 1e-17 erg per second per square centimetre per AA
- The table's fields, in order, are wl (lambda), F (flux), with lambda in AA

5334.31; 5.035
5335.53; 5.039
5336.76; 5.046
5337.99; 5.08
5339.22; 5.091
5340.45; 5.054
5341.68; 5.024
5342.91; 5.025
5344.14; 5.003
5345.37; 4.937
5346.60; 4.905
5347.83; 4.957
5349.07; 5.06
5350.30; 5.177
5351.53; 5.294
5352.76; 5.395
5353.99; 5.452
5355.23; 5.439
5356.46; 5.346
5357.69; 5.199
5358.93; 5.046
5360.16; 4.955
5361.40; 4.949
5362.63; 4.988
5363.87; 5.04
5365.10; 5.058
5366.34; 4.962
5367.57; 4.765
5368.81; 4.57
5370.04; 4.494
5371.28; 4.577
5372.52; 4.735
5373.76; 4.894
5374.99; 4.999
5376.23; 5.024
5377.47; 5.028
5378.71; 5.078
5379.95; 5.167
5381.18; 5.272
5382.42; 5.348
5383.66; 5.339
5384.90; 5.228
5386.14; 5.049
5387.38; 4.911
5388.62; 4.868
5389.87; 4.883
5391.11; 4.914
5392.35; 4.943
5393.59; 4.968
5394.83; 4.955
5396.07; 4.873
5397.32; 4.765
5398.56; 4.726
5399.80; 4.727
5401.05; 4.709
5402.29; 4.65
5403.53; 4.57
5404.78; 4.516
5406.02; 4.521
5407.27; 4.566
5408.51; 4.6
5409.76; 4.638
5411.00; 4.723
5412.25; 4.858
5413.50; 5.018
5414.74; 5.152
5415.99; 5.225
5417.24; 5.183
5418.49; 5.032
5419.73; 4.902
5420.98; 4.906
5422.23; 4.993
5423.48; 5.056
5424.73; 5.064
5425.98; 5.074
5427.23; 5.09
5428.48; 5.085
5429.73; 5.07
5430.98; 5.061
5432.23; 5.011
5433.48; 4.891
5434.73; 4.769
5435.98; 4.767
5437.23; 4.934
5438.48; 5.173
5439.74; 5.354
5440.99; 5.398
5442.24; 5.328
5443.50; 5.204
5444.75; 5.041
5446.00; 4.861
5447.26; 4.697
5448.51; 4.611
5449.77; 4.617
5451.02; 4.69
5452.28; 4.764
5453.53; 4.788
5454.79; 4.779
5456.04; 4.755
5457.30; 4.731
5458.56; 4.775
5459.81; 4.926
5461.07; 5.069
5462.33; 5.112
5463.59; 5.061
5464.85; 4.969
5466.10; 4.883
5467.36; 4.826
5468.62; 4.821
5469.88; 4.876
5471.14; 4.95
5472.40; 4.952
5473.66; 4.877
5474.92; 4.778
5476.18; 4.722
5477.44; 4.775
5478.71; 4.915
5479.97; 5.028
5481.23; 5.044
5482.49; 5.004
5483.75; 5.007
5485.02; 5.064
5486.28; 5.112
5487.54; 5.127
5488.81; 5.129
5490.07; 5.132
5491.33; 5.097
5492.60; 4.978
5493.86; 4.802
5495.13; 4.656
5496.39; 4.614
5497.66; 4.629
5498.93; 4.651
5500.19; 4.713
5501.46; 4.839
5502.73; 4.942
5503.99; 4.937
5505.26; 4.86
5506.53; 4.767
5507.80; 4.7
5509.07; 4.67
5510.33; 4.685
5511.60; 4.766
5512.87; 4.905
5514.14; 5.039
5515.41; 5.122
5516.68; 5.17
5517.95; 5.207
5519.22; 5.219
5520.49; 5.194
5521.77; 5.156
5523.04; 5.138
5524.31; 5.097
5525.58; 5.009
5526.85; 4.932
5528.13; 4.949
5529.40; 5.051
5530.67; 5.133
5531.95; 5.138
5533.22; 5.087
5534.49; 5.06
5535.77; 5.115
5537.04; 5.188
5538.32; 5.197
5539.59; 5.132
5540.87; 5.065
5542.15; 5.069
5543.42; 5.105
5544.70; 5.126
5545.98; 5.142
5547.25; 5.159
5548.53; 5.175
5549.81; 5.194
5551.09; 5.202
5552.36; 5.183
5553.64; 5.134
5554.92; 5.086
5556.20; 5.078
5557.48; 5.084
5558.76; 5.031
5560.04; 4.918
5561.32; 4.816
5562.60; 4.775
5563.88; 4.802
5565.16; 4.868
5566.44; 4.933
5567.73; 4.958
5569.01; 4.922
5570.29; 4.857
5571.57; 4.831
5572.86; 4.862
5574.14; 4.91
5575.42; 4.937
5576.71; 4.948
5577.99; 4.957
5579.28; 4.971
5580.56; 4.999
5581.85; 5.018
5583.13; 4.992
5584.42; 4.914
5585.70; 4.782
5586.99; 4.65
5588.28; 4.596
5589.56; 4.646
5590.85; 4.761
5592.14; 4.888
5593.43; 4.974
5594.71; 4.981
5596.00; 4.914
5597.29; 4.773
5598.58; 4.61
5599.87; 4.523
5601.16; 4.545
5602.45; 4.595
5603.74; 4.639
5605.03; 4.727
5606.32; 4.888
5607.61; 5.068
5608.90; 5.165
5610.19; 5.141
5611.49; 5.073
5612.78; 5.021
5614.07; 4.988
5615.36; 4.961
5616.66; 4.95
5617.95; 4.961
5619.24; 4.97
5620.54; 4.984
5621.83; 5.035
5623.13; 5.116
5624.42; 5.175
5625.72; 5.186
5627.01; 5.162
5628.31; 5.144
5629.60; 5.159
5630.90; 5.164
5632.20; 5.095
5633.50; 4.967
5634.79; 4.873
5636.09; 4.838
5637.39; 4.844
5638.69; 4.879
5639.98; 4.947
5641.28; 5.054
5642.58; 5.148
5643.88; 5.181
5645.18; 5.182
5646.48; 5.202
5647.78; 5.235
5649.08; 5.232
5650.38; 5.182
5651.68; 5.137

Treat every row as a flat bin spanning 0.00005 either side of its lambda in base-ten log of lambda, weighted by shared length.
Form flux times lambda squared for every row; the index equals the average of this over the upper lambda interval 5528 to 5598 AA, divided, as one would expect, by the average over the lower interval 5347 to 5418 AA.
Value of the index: 1.07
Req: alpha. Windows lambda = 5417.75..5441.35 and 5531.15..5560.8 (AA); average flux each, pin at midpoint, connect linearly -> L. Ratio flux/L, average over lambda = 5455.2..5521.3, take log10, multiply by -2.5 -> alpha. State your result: 0.03 mag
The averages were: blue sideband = 5.03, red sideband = 5.11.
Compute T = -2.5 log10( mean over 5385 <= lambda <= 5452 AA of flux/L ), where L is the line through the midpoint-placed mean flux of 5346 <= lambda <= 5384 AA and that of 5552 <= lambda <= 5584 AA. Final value 0.024 mag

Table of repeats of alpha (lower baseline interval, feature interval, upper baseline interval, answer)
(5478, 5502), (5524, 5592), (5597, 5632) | -0.01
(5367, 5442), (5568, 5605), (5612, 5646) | 0.04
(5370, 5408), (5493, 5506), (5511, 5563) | 0.06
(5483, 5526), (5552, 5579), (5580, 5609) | -0.02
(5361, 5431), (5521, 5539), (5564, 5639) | -0.04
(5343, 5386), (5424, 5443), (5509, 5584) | -0.01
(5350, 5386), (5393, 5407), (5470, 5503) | 0.07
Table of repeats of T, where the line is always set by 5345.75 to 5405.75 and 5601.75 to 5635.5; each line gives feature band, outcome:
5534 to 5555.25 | -0.03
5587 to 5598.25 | 0.04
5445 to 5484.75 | 0.03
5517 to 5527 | -0.03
